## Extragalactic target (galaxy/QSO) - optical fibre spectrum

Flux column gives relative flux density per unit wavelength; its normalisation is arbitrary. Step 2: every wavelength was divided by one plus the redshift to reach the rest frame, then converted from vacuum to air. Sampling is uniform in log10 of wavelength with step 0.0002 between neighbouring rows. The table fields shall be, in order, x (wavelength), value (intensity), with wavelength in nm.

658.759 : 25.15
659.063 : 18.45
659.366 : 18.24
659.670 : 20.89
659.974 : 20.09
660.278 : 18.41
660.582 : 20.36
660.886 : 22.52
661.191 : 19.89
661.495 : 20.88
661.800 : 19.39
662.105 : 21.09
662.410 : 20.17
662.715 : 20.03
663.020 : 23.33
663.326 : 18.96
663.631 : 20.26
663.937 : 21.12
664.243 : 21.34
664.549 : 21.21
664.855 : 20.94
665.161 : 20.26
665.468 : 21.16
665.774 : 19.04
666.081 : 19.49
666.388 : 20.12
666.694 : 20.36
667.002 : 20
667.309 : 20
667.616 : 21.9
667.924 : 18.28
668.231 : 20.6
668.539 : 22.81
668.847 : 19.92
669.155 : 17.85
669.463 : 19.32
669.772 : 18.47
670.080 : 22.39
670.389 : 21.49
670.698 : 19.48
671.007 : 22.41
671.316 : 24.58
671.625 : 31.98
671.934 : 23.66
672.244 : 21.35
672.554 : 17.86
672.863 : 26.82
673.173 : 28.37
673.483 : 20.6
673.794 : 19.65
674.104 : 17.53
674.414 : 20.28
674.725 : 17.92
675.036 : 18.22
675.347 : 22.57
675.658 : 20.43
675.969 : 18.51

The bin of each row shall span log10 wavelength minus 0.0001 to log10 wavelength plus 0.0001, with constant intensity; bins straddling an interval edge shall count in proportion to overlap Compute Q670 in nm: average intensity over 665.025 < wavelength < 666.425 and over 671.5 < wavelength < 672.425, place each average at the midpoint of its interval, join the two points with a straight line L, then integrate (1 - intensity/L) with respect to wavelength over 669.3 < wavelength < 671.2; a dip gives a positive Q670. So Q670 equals 0.25 nm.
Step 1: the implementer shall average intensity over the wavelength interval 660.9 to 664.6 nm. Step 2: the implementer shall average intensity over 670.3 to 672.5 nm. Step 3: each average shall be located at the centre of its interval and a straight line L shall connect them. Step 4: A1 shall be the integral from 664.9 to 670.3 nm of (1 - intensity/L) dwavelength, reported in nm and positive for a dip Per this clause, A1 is 0.49 nm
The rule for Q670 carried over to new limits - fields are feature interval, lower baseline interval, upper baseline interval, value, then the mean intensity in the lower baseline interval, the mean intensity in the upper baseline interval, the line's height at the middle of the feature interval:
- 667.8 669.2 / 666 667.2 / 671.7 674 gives 0.05 nm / 20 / 22.8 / 20.9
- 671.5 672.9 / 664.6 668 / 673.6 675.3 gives -0.33 nm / 20.2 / 19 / 19.3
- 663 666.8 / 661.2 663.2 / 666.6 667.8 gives 0.02 nm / 20.7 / 20.5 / 20.6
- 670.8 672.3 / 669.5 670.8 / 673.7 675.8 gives -0.35 nm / 20.4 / 19.5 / 20.1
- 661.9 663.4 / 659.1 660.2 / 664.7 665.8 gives -0.05 nm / 19.5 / 20.5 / 20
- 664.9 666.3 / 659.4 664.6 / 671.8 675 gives 0.05 nm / 20.5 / 21.3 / 20.8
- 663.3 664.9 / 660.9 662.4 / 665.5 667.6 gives -0.04 nm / 20.5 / 20.1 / 20.3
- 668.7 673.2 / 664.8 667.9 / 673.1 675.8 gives -0.43 nm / 20.2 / 20.4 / 20.3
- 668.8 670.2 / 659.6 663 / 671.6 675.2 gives 0.12 nm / 20.4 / 21.7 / 21.3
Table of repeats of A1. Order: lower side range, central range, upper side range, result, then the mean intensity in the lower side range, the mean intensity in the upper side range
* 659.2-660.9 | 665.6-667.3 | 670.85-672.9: 0.17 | 19.9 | 23.9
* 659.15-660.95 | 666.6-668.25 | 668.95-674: 0.10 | 19.9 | 22.2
